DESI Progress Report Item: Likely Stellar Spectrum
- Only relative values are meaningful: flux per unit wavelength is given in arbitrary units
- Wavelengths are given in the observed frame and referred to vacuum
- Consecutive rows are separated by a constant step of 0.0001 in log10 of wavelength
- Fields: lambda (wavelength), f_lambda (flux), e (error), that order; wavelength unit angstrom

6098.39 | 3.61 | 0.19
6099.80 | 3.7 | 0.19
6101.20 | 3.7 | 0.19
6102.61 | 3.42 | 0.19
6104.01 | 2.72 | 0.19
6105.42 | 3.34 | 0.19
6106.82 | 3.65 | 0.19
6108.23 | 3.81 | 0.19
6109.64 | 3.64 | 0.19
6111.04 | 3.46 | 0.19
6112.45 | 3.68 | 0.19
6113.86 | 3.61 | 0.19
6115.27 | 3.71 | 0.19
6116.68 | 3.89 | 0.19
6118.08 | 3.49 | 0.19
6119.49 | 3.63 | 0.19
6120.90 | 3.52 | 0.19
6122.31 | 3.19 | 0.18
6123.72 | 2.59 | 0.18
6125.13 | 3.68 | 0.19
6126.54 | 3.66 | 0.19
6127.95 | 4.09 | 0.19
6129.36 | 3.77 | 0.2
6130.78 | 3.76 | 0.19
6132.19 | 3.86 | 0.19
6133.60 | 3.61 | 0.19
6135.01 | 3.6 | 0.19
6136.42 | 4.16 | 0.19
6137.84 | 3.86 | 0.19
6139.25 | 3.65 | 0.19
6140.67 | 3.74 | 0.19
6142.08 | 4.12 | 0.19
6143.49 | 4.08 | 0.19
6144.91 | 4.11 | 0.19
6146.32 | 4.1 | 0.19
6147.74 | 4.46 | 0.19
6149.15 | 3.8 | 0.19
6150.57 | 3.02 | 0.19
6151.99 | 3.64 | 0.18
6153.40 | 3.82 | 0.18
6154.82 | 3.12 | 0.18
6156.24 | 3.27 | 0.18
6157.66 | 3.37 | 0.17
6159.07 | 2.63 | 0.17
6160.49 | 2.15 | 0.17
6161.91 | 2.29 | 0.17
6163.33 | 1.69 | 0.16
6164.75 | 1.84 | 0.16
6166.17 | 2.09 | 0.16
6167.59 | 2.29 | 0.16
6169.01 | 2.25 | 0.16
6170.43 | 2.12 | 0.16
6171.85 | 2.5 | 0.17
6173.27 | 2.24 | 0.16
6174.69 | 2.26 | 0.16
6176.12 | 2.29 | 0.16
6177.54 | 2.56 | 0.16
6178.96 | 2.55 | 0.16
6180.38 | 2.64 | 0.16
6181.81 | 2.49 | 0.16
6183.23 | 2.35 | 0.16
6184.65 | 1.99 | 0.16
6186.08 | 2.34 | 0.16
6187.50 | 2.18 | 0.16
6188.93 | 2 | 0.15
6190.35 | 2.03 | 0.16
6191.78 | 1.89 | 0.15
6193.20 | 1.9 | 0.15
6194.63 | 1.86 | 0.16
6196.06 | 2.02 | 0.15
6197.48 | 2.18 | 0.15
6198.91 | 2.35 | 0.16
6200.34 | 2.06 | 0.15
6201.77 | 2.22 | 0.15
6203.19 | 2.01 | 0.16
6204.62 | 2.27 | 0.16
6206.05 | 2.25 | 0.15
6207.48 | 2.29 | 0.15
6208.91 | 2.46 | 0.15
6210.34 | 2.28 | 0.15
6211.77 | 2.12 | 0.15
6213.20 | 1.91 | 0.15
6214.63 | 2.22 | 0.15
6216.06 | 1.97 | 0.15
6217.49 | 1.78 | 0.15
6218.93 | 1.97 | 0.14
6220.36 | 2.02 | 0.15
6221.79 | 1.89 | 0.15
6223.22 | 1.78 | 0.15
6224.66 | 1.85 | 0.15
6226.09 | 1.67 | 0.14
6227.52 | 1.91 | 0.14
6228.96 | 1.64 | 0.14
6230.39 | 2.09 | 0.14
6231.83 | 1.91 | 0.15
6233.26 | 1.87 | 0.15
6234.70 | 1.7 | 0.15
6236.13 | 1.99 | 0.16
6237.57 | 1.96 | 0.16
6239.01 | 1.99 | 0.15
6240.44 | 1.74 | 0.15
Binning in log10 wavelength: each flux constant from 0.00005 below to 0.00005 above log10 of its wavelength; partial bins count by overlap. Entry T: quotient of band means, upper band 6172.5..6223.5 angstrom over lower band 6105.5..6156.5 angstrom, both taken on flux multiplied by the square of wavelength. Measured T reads 0.60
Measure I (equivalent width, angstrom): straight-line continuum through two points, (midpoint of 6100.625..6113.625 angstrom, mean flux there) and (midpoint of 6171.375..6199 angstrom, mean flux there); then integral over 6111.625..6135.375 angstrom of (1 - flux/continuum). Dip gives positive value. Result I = -2.8 angstrom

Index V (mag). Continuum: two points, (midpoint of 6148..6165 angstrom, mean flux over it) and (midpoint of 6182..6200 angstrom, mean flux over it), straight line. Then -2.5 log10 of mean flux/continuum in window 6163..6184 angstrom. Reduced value 0.10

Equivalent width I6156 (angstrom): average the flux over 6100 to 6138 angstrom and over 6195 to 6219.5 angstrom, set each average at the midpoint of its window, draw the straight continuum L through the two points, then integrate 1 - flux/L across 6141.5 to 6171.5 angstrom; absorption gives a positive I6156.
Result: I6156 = -0.43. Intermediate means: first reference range 3.59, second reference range 2.14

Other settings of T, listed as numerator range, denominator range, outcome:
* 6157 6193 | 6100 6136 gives 0.65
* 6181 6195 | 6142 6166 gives 0.66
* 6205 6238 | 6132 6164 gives 0.58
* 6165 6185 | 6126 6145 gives 0.61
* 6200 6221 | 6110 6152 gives 0.59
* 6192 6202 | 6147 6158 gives 0.59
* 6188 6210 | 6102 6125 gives 0.63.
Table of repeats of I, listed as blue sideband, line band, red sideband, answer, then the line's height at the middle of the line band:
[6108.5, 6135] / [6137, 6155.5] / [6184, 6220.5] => -3.9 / 3.15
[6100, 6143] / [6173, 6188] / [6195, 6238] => 1.5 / 2.63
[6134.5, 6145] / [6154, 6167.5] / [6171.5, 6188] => 2.7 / 3.1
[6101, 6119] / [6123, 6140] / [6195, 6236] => -2.4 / 3.23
